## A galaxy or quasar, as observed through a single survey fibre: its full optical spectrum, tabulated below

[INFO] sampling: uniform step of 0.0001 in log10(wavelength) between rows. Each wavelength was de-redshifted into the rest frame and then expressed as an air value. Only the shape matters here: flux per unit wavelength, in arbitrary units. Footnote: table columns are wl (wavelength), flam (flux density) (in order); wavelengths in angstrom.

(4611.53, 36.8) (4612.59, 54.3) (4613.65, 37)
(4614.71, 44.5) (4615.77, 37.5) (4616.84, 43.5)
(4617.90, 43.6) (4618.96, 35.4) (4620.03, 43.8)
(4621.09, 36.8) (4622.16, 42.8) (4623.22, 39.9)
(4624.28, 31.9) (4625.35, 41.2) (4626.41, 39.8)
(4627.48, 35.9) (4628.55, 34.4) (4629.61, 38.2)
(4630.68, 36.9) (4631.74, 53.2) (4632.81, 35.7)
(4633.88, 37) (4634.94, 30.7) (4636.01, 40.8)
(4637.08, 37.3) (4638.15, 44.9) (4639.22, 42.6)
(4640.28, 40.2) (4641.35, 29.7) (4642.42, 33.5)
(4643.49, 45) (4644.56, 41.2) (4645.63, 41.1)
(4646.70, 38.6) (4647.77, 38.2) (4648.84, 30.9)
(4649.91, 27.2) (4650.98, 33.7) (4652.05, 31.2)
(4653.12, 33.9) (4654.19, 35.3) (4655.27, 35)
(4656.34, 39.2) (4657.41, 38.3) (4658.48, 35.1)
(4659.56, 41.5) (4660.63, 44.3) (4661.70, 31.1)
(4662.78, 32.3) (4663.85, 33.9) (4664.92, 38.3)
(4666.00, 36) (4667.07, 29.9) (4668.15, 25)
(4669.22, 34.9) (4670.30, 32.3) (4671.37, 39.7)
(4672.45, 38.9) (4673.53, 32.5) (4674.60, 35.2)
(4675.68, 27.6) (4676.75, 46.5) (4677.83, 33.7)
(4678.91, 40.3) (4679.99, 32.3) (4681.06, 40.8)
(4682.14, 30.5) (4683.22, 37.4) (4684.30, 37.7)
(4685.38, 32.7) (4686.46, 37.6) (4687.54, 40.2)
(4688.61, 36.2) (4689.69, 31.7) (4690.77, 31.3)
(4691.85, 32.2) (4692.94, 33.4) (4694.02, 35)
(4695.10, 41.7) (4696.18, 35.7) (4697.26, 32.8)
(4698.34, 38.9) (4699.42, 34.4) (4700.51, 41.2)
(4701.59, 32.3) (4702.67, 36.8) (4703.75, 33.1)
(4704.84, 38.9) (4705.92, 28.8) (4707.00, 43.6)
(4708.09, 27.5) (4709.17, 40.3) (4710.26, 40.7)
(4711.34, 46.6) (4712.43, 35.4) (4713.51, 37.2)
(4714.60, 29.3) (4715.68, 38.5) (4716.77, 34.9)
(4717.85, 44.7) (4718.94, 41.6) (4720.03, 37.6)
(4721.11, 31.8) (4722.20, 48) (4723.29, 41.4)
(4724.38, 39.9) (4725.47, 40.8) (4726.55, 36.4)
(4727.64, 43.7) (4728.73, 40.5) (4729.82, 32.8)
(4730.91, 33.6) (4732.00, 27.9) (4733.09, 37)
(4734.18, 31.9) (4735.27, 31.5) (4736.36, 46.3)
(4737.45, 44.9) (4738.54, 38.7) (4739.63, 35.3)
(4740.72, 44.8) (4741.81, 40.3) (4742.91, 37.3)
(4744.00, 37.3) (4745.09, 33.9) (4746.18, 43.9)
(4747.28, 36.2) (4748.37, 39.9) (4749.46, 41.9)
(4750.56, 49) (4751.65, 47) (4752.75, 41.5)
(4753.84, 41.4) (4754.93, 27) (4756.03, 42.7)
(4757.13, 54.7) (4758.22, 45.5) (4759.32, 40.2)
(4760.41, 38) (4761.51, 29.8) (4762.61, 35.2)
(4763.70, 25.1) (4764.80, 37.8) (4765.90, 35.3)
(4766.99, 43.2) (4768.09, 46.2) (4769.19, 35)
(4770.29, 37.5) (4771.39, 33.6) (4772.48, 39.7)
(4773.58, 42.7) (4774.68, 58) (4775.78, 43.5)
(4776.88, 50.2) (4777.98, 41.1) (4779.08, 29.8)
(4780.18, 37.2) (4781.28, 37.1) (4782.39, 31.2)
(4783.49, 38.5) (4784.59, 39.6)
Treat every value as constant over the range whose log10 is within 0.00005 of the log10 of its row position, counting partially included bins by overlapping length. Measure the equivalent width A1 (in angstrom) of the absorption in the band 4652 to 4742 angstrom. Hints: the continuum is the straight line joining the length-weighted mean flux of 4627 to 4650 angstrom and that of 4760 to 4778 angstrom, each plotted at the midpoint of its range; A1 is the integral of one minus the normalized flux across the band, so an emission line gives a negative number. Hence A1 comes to 5.0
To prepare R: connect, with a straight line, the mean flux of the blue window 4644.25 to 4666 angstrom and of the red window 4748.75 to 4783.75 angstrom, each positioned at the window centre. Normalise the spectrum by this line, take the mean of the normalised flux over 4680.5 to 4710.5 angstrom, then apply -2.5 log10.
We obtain 0.05 mag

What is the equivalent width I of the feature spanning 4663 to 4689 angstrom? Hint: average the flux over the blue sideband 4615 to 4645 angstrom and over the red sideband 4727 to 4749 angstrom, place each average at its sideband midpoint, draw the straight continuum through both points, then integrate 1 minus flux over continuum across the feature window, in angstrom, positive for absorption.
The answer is 2.2 angstrom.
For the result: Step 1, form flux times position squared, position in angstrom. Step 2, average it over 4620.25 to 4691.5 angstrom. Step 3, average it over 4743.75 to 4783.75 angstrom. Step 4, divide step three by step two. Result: 1.1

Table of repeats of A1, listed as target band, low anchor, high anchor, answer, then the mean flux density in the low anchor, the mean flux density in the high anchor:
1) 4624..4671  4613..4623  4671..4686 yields 2.33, 40.7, 36.1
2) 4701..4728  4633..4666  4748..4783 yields 0.39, 36.7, 39.9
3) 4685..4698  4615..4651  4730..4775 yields 1.22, 38.4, 39.1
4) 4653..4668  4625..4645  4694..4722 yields 0.96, 38.8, 37.1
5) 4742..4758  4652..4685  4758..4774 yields -1.68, 35.5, 37.5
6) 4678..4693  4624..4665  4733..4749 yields 0.99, 37.2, 38.7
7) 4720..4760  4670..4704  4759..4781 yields -1.91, 35.8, 38.9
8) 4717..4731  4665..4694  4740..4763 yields -0.47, 34.9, 40.3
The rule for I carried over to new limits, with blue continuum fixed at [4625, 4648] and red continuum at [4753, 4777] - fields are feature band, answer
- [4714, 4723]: 0.3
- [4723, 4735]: 0.9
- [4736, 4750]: -0.1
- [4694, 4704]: 0.8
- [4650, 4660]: 0.9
